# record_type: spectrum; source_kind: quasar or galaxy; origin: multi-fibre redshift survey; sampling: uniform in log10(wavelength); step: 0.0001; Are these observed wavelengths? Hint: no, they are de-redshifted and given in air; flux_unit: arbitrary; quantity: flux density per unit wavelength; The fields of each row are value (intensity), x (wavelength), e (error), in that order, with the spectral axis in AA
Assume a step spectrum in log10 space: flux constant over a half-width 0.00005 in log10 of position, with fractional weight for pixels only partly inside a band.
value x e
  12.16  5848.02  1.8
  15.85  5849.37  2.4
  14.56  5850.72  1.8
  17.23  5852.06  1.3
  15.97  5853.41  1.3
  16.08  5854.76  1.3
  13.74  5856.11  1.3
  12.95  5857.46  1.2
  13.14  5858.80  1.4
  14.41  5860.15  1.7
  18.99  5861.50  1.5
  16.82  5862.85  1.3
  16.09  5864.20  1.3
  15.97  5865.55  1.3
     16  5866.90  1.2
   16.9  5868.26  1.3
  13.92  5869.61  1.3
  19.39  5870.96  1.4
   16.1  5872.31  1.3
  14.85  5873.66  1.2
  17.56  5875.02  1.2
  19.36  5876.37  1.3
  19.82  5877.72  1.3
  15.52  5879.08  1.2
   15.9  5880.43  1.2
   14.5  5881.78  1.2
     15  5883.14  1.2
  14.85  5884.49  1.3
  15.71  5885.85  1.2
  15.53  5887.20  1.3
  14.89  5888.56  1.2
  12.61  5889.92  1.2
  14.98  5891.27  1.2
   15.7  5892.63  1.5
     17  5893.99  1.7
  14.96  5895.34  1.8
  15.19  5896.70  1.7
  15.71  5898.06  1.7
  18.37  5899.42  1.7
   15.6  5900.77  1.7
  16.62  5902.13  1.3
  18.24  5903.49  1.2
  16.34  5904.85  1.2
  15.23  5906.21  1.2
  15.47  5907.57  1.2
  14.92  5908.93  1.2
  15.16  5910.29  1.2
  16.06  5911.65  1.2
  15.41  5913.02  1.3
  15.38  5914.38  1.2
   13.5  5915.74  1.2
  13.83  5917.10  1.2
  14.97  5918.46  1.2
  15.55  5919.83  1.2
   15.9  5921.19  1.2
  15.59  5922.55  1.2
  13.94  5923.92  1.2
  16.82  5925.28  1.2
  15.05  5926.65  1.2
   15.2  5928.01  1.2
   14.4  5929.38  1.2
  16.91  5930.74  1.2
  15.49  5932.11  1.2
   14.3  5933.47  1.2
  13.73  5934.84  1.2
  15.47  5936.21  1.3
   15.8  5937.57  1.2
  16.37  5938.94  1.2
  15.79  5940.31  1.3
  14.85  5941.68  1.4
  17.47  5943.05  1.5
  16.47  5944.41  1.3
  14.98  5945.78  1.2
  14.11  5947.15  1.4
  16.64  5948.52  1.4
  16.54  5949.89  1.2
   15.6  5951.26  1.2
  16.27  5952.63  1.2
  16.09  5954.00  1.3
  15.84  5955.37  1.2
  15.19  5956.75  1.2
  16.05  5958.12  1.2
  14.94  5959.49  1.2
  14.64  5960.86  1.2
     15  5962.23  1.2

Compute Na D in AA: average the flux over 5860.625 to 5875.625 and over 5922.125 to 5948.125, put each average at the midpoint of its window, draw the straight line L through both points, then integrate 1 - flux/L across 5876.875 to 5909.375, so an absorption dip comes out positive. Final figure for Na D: 0.66 AA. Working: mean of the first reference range 16.6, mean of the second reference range 15.4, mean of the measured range 15.8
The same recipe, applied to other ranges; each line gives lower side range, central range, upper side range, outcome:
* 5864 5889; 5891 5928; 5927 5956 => 0.72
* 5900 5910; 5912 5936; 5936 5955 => 1.36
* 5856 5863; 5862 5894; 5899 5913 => -1.26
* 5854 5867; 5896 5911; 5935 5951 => -0.46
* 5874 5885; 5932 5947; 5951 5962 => 0.29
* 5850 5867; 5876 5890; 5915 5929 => -0.47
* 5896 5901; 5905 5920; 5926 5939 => 0.73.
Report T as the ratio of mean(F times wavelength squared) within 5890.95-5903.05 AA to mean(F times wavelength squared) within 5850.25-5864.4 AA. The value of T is 1.1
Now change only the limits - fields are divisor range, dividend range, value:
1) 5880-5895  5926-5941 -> 1.03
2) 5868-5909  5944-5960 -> 1.00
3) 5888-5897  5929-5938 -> 1.02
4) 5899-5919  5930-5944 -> 1.01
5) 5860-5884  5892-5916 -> 0.97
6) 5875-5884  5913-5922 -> 0.90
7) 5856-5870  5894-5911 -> 1.05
